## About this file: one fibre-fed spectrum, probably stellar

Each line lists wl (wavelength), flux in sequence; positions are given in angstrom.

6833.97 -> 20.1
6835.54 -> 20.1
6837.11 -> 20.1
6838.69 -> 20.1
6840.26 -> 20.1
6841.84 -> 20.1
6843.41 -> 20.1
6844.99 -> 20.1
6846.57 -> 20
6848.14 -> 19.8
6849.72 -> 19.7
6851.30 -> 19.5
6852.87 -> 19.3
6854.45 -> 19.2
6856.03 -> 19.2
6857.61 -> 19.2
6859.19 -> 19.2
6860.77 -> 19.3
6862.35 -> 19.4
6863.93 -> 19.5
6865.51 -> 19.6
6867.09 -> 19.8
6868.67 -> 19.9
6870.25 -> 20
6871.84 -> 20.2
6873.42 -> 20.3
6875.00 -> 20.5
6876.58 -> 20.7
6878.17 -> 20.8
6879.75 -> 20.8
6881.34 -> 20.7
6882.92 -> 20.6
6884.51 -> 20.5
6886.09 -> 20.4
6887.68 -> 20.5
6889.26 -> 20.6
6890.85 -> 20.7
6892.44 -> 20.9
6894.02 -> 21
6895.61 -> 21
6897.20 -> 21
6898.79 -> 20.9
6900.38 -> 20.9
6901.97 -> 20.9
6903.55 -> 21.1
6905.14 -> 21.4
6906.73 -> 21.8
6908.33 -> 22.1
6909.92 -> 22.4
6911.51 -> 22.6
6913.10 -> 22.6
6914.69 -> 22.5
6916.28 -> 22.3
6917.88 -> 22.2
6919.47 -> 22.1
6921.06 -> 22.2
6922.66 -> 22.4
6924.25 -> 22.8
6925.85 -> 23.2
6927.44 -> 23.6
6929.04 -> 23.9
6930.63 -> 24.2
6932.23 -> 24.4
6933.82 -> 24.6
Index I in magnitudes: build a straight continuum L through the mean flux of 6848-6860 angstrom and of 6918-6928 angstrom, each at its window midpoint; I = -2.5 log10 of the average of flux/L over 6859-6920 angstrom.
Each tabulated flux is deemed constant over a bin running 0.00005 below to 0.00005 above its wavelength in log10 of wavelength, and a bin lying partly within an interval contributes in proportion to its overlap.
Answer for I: 0.01 mag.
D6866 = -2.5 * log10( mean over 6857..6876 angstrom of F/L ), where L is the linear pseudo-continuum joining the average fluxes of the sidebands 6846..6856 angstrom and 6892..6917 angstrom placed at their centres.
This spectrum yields 0.02 mag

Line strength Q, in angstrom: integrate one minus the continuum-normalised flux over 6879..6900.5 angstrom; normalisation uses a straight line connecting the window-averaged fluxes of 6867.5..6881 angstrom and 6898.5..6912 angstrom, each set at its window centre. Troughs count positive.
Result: 0.24 angstrom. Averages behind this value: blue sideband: 20.4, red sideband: 21.6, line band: 20.7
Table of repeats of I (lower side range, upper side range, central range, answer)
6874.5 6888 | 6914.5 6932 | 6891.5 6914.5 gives 0.016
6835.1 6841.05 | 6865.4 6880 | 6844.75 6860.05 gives 0.037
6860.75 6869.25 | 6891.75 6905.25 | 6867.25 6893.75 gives -0.013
